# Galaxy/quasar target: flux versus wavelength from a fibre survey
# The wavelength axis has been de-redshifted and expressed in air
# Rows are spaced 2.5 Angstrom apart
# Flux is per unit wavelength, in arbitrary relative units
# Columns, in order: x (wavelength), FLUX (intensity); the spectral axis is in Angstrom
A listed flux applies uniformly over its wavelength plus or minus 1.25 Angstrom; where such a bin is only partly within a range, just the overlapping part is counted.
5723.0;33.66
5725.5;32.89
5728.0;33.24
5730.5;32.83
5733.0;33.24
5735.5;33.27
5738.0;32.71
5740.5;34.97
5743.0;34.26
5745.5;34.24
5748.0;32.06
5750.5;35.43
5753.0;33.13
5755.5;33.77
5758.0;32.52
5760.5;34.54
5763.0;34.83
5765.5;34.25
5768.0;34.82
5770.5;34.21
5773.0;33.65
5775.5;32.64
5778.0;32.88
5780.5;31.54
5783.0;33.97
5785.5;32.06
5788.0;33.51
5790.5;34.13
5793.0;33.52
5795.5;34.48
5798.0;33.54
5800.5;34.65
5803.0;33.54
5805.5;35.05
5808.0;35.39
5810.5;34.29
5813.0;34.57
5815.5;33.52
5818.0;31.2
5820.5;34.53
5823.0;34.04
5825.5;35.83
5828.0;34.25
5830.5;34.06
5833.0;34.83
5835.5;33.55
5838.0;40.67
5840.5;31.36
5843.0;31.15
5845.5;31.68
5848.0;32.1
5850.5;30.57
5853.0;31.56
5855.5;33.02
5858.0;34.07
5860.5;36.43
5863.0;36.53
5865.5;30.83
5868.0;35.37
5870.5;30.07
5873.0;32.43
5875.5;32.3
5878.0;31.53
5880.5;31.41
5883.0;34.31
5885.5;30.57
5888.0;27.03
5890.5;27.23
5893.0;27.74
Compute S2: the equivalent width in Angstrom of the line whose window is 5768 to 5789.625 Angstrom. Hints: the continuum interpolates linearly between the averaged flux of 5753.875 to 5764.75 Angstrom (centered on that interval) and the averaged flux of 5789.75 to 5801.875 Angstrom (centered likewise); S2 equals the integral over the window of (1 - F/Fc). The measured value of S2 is 0.5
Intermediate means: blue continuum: 33.9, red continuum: 34.1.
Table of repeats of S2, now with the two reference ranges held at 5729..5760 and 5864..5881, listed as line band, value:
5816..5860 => -1.4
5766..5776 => -0.2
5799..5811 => -0.6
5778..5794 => 0.0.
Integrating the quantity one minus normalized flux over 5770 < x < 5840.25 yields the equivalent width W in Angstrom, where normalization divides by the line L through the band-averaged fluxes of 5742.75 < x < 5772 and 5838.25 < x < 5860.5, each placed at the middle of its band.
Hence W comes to -1.7 Angstrom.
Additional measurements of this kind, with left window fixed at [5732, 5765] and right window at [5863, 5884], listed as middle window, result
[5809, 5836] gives -0.87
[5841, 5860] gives 0.33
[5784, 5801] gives -0.17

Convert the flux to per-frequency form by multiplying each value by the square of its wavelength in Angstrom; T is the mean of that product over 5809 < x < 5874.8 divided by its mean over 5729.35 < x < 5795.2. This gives 1.0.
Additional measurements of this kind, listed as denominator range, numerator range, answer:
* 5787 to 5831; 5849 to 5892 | 0.96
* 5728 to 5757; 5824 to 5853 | 1.03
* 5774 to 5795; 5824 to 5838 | 1.08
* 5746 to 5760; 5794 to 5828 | 1.04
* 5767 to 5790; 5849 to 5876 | 1.02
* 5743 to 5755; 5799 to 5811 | 1.04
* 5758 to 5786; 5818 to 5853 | 1.02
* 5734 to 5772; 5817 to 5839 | 1.05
